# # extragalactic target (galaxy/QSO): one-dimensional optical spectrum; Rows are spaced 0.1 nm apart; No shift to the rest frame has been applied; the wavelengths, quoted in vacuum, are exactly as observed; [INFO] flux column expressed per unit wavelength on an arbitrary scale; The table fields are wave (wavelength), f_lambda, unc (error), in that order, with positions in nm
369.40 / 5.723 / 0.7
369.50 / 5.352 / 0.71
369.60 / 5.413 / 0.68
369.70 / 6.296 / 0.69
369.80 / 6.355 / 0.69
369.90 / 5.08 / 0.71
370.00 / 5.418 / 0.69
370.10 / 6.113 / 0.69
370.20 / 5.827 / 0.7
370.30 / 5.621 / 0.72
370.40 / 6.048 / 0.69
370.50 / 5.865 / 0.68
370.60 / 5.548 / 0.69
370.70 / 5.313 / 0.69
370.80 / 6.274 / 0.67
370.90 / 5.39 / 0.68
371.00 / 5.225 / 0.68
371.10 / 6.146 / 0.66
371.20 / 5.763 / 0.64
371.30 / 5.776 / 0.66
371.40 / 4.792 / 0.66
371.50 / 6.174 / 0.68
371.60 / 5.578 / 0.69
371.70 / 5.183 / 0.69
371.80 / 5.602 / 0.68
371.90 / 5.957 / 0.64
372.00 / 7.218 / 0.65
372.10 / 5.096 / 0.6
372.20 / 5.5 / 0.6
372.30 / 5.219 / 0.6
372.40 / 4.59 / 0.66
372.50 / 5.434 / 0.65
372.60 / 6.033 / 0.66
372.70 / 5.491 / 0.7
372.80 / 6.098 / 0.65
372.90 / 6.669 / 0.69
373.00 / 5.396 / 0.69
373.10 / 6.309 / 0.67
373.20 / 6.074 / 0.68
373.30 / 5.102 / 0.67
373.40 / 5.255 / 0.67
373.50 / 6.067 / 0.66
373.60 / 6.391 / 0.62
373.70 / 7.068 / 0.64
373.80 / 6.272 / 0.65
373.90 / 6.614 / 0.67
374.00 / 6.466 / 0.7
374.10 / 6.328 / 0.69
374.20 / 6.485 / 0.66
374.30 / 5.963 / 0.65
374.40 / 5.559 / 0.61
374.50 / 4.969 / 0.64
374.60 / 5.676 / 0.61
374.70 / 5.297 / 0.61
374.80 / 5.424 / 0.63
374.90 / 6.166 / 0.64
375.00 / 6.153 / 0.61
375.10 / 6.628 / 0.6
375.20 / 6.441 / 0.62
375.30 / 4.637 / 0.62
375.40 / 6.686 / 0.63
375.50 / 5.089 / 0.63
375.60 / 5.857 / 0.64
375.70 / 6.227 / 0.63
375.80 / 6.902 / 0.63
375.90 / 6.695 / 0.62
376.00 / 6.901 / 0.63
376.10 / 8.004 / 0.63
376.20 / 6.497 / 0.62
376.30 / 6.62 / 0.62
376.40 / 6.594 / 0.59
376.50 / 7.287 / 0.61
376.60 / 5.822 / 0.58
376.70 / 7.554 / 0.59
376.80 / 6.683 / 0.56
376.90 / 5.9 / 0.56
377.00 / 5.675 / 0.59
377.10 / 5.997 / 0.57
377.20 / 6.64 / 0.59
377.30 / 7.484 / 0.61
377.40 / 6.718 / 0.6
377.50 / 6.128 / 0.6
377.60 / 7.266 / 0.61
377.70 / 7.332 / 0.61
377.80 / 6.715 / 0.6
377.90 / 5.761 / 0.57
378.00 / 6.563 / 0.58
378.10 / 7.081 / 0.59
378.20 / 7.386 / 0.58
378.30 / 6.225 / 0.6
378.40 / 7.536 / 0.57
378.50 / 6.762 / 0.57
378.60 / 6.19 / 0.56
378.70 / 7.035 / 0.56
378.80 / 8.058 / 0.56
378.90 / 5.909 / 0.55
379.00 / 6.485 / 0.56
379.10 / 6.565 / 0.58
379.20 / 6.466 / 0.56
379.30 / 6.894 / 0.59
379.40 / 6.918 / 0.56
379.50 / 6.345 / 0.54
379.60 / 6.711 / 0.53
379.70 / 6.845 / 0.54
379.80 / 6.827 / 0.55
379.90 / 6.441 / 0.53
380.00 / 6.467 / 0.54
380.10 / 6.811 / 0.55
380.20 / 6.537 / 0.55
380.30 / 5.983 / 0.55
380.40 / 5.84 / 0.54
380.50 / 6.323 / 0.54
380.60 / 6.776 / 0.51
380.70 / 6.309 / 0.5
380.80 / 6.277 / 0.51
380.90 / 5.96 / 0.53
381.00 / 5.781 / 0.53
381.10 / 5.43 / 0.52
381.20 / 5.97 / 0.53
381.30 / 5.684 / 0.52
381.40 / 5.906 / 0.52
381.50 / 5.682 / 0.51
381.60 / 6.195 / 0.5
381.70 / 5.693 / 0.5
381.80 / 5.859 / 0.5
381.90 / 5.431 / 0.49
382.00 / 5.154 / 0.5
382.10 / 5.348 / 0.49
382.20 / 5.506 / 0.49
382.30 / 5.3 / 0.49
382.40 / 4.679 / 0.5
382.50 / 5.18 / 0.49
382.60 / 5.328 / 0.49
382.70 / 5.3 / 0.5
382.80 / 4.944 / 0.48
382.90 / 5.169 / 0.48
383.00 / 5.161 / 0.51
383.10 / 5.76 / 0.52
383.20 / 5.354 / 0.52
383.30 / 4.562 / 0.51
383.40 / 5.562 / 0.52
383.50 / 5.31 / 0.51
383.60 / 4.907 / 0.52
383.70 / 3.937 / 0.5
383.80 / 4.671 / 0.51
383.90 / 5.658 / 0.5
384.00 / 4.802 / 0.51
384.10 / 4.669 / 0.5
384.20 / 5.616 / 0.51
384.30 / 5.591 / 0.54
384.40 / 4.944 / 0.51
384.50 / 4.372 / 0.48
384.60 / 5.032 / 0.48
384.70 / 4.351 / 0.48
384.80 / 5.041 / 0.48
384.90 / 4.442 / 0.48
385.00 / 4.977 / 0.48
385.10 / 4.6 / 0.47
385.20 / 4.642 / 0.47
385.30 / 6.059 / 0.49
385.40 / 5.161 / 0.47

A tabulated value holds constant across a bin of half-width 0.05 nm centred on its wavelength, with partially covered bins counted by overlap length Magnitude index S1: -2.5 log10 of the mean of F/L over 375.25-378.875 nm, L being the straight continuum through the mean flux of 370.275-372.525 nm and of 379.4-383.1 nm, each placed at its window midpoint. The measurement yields -0.15 mag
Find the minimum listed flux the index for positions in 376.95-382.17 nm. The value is 5.154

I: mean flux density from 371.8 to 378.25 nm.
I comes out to 6.22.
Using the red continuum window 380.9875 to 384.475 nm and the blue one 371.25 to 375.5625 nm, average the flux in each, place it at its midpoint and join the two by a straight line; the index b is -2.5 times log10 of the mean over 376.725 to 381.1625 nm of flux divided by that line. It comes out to -0.19 mag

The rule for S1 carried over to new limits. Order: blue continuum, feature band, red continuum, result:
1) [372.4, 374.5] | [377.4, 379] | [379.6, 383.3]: -0.15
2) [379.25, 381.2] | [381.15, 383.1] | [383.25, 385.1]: 0.04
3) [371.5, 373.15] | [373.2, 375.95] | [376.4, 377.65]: 0.02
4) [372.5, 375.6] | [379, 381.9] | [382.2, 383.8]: -0.17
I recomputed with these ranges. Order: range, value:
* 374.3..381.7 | 6.39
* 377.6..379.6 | 6.76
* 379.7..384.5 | 5.59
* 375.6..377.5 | 6.64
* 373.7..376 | 6.07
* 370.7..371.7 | 5.64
